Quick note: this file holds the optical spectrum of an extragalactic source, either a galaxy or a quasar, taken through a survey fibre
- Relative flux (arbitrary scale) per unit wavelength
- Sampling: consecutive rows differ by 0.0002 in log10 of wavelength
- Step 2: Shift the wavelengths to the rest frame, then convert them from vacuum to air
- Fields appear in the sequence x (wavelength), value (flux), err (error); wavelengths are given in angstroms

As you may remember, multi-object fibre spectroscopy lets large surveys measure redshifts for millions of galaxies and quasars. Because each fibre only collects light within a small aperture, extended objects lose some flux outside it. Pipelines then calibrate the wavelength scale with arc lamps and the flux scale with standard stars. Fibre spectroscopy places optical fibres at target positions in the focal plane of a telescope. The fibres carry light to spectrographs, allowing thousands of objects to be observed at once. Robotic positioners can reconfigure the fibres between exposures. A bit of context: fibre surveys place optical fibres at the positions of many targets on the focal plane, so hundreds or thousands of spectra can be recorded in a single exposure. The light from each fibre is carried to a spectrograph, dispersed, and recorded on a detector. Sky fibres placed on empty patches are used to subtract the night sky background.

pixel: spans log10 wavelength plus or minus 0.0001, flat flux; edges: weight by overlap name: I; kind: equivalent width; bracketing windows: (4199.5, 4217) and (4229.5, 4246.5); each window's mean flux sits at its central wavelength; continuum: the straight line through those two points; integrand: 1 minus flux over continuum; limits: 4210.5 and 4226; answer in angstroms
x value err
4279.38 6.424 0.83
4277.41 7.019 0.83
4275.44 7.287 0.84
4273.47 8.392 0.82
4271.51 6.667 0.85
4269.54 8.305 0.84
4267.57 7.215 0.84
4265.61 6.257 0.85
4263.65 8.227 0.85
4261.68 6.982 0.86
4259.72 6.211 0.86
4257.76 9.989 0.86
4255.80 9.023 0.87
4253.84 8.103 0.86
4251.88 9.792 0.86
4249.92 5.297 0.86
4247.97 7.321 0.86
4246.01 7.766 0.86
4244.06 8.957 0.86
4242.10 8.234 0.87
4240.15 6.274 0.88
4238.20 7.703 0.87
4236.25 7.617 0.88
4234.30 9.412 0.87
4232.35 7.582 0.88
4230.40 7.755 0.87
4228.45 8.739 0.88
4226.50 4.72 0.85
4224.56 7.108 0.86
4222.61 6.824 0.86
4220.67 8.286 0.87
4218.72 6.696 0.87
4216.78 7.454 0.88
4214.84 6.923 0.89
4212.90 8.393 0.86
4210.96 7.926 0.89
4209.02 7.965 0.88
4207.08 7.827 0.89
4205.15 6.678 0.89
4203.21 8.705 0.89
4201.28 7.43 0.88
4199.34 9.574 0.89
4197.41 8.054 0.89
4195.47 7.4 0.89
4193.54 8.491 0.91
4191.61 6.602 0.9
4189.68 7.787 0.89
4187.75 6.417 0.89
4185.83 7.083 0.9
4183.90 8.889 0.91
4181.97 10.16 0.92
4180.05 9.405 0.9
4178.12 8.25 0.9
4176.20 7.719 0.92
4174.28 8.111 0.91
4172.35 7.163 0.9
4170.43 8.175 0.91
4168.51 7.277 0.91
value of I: 1.0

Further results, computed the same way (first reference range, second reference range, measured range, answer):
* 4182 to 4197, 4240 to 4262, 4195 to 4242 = 1.0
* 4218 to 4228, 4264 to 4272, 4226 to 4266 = -4.2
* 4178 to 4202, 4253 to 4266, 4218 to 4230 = 1.4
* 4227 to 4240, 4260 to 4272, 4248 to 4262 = -0.9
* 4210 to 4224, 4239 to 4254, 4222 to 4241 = 0.5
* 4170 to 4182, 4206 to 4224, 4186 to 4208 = 0.6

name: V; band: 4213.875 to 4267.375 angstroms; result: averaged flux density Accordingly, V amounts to 7.6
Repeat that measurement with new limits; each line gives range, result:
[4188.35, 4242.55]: 7.63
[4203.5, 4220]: 7.55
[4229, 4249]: 7.87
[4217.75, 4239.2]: 7.49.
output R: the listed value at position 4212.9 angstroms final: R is 8.393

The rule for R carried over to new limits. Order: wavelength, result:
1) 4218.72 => 6.696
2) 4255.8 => 9.023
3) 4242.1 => 8.234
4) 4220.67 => 8.286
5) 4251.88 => 9.792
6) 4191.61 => 6.602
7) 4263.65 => 8.227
